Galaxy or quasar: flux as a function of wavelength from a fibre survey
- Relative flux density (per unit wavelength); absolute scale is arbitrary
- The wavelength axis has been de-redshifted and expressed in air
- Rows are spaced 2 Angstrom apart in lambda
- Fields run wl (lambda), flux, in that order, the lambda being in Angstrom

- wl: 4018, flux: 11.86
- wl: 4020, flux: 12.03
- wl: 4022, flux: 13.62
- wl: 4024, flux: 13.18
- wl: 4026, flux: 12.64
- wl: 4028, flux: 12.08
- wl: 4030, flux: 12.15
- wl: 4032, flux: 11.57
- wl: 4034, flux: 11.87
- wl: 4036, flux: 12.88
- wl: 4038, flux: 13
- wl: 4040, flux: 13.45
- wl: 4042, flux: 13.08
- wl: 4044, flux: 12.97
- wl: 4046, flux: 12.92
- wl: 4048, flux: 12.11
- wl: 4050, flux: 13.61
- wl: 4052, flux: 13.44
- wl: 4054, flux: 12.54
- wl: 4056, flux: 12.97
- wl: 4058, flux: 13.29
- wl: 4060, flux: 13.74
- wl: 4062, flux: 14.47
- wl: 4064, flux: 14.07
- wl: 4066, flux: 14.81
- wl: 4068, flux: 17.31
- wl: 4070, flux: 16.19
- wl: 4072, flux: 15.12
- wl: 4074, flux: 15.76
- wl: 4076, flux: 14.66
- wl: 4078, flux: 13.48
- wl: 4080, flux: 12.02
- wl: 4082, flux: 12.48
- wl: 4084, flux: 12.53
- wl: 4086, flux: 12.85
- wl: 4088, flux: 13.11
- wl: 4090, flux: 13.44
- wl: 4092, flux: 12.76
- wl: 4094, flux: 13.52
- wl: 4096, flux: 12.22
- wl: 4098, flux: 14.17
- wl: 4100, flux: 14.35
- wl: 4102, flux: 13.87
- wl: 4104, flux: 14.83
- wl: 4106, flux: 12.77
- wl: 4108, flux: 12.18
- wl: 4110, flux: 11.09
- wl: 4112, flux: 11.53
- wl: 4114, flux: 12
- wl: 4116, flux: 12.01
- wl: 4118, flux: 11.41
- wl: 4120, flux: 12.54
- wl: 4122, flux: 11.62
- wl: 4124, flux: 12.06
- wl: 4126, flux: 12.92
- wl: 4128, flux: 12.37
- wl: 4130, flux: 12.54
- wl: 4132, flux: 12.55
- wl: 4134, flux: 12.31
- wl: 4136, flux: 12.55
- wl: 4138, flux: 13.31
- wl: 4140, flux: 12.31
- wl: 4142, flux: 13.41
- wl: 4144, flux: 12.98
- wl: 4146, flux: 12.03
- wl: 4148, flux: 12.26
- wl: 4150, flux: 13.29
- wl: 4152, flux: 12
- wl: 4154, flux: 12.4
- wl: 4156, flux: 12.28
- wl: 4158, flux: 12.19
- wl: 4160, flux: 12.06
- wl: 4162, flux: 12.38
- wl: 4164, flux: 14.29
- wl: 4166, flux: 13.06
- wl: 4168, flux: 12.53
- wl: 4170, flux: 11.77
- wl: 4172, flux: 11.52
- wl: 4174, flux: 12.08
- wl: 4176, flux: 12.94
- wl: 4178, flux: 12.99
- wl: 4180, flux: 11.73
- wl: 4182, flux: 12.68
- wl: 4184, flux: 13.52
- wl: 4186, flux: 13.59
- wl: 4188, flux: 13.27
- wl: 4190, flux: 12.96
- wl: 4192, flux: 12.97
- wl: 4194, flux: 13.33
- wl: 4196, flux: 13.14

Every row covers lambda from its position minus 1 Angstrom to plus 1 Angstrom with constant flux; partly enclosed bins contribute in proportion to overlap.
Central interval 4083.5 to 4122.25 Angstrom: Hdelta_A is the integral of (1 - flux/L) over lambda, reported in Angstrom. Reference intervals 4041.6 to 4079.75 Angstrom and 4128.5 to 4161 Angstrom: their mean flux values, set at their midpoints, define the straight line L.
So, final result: 1.47 Angstrom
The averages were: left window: 14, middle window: 12.8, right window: 12.5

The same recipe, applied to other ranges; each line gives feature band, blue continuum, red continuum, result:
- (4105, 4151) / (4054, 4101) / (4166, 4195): 3.26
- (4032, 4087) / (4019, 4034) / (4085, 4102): -2.99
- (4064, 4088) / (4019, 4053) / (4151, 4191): -2.89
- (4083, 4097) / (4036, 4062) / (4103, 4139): -0.24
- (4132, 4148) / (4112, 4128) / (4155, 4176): -0.57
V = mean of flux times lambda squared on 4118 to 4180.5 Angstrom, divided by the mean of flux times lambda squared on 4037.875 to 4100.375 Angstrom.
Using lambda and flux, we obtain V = 1.0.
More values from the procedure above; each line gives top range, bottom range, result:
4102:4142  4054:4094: 0.92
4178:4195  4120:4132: 1.08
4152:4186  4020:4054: 1.05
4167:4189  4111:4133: 1.07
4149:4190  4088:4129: 1.03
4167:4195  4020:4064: 1.05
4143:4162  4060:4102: 0.92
